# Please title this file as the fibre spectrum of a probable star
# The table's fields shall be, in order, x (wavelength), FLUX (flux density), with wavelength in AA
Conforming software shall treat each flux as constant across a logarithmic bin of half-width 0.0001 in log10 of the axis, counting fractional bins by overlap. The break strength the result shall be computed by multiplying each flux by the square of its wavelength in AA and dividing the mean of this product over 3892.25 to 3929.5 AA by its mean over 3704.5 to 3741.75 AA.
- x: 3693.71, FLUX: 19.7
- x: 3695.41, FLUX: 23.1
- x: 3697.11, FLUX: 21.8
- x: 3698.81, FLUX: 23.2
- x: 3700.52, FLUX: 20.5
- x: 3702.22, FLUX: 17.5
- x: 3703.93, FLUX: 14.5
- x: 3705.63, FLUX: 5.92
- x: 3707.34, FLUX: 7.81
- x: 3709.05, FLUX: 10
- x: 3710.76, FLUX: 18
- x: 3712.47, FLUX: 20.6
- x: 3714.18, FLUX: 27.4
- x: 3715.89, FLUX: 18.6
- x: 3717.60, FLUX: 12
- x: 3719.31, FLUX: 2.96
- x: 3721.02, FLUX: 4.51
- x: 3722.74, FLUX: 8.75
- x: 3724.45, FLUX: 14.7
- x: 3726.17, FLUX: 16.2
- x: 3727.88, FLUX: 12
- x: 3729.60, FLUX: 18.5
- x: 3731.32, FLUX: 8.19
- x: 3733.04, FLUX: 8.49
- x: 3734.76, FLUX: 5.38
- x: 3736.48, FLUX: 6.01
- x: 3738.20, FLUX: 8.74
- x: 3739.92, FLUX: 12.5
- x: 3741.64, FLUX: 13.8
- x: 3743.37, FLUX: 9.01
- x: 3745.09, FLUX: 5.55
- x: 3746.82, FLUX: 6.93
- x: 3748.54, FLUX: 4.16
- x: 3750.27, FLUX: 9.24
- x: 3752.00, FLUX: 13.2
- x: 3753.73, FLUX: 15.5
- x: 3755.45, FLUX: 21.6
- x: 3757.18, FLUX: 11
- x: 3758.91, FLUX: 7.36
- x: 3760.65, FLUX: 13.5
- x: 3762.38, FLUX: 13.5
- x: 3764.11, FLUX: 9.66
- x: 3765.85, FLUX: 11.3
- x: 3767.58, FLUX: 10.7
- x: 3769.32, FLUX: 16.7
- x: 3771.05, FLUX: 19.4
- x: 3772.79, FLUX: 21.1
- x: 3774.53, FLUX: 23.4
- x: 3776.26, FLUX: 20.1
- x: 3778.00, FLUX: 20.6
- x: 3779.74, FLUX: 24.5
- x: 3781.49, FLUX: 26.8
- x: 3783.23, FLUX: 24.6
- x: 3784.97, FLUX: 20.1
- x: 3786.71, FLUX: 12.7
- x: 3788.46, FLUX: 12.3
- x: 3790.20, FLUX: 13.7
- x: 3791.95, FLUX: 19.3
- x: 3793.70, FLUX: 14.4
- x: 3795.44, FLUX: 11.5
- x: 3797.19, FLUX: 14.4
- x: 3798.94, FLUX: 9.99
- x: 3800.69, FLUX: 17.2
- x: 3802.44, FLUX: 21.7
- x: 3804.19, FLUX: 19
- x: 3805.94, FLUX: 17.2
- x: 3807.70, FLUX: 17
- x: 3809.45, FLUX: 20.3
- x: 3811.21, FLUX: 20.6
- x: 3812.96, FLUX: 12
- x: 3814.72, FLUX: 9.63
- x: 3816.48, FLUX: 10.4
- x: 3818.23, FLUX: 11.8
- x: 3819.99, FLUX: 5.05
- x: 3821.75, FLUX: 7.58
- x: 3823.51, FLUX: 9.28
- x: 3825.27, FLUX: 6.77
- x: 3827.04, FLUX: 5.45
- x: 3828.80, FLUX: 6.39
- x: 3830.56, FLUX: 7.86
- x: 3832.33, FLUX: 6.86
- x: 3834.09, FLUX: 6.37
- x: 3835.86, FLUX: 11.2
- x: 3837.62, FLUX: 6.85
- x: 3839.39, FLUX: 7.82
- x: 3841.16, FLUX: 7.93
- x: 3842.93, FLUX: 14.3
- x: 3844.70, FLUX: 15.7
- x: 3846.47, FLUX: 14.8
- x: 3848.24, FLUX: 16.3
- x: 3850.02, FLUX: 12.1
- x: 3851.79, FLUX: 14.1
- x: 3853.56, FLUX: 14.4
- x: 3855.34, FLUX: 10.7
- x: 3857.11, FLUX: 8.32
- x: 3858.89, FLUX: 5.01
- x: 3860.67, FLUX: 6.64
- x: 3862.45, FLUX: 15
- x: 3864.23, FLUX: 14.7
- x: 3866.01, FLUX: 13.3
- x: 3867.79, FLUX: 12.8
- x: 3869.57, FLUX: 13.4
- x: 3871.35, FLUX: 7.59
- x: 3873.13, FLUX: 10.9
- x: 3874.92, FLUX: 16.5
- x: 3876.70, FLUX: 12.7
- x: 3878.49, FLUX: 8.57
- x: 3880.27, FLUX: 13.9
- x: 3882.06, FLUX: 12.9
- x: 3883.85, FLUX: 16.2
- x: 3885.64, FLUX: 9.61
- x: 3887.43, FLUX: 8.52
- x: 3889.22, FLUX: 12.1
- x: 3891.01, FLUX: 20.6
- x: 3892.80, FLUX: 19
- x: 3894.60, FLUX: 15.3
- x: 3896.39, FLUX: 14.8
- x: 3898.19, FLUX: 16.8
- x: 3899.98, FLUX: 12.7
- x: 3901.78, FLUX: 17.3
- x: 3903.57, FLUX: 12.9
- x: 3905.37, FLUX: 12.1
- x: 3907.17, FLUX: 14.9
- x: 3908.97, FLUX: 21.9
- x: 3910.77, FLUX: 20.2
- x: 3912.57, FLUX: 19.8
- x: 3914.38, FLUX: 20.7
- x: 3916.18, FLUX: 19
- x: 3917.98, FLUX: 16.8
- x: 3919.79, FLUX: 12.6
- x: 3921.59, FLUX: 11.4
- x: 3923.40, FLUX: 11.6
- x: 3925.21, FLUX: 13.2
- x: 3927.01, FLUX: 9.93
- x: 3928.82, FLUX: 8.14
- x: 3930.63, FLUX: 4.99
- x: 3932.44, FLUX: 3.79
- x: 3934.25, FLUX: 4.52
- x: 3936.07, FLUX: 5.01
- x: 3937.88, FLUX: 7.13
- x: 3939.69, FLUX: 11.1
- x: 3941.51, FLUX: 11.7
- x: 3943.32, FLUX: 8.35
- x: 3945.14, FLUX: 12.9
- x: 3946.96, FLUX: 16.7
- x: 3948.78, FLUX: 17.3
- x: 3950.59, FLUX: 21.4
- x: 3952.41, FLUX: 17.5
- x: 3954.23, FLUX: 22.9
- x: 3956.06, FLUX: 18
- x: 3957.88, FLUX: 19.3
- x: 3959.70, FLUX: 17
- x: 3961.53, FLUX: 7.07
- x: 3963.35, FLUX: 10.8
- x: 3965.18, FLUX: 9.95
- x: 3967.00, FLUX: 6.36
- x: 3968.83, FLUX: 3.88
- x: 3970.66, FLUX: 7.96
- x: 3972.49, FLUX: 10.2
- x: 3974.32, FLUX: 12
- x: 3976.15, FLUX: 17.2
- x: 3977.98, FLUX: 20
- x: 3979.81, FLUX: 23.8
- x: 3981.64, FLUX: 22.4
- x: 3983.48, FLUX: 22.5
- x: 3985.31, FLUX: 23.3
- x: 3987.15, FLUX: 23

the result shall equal 1.4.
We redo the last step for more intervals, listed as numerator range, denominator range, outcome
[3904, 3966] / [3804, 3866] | 1.27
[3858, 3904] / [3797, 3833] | 1.11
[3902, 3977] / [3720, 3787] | 1.05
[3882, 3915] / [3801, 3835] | 1.40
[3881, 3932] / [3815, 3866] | 1.48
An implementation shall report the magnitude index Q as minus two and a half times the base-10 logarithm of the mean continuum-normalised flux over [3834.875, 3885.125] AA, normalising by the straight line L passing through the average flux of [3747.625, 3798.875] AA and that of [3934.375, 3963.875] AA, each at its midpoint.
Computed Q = 0.229 mag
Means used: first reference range 15.6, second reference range 13.8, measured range 11.9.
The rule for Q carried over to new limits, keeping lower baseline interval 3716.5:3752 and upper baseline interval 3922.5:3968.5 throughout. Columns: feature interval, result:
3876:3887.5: -0.084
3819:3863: 0.108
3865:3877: -0.138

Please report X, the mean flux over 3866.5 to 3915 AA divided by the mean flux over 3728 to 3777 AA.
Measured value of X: 1.19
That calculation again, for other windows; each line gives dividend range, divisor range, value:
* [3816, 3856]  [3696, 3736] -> 0.73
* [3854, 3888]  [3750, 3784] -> 0.68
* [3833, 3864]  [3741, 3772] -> 0.94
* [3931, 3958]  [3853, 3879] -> 1.13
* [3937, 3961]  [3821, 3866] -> 1.51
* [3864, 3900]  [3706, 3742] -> 1.12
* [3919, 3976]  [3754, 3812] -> 0.68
